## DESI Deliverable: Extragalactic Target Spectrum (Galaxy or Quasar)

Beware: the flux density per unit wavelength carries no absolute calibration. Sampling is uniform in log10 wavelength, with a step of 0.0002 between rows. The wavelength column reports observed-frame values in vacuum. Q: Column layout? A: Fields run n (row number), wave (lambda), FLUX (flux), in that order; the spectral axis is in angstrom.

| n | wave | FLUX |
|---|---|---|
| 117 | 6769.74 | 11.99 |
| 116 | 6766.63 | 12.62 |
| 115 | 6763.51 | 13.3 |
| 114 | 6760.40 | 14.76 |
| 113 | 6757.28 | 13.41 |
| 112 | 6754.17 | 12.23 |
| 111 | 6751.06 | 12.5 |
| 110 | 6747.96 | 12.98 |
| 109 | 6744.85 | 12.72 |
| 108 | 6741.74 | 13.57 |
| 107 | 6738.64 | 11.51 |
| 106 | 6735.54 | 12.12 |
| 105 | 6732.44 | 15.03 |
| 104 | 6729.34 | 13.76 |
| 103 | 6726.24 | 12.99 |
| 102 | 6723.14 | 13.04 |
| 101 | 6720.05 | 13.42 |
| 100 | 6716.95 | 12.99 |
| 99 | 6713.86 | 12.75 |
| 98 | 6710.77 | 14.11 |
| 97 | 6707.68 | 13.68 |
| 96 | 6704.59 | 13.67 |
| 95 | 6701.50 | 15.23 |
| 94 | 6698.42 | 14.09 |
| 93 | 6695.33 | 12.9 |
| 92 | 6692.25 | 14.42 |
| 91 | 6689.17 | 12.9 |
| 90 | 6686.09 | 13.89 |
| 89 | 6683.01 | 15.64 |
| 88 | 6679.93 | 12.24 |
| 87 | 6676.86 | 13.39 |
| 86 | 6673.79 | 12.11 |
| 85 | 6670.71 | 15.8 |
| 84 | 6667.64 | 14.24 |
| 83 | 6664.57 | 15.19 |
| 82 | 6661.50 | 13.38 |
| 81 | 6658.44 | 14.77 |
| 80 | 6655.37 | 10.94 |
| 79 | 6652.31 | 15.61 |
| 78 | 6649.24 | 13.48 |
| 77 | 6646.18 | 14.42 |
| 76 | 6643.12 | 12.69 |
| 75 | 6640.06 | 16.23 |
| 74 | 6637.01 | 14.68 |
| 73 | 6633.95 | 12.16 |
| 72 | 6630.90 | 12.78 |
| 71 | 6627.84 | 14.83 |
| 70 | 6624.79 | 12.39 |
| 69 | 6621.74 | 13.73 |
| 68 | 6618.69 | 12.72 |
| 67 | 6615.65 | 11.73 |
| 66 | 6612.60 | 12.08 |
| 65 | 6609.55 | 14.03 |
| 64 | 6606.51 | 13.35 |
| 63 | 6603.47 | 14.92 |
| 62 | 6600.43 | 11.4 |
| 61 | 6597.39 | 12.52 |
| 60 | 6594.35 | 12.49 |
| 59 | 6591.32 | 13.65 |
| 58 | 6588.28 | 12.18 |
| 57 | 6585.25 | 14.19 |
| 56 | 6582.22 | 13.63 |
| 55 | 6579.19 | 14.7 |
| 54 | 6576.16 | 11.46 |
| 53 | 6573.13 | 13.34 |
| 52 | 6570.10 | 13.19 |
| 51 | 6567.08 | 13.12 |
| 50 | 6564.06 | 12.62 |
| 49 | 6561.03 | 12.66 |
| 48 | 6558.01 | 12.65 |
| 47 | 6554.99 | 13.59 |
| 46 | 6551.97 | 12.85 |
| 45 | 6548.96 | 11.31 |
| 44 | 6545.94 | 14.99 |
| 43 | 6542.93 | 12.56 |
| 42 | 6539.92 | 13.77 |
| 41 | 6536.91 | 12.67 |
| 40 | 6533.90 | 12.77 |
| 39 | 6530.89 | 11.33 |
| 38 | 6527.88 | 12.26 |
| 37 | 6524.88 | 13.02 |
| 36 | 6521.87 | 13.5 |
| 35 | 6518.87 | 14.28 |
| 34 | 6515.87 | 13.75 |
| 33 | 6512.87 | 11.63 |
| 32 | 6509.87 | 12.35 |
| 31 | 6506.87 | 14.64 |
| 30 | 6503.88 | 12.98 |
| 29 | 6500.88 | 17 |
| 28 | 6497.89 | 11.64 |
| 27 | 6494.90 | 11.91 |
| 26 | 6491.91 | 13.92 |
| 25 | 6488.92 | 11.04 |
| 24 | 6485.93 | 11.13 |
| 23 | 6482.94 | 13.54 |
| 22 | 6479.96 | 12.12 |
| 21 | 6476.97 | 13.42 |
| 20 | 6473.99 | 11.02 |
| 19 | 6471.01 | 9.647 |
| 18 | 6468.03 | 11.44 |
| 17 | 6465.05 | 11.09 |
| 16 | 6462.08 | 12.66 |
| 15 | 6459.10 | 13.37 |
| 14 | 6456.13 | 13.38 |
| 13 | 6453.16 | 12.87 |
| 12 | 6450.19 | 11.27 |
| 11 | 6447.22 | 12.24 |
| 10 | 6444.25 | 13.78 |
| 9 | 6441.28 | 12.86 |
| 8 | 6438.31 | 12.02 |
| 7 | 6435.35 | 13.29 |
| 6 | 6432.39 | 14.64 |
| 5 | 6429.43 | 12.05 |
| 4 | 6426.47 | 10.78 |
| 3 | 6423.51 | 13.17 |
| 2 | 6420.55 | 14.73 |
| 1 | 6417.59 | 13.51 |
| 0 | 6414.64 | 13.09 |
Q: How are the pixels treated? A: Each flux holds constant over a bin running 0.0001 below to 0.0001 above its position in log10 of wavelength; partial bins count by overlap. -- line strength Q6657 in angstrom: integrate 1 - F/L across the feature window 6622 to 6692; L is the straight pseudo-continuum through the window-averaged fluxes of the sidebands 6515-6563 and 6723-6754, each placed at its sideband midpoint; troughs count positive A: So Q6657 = -4.49 angstrom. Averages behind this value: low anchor 13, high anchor 13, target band 13.8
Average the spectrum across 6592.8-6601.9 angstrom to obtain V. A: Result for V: 12.2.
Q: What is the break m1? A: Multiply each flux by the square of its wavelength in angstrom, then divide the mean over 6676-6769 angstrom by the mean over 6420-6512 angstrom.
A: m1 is 1.15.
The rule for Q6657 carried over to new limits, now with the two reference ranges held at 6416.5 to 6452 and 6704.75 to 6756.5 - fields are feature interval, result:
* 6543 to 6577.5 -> 0.2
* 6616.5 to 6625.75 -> 0.1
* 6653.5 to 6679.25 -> -1.3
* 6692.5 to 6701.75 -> -0.6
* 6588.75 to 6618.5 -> 0.3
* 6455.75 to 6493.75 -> 2.3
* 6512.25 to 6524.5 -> -0.4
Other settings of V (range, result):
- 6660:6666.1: 14.3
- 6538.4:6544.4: 13.2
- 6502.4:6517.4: 13.1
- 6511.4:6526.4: 13.2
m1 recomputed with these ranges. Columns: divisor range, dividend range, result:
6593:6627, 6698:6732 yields 1.09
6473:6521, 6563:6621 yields 1.04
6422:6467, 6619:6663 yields 1.15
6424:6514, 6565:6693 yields 1.13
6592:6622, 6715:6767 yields 1.06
